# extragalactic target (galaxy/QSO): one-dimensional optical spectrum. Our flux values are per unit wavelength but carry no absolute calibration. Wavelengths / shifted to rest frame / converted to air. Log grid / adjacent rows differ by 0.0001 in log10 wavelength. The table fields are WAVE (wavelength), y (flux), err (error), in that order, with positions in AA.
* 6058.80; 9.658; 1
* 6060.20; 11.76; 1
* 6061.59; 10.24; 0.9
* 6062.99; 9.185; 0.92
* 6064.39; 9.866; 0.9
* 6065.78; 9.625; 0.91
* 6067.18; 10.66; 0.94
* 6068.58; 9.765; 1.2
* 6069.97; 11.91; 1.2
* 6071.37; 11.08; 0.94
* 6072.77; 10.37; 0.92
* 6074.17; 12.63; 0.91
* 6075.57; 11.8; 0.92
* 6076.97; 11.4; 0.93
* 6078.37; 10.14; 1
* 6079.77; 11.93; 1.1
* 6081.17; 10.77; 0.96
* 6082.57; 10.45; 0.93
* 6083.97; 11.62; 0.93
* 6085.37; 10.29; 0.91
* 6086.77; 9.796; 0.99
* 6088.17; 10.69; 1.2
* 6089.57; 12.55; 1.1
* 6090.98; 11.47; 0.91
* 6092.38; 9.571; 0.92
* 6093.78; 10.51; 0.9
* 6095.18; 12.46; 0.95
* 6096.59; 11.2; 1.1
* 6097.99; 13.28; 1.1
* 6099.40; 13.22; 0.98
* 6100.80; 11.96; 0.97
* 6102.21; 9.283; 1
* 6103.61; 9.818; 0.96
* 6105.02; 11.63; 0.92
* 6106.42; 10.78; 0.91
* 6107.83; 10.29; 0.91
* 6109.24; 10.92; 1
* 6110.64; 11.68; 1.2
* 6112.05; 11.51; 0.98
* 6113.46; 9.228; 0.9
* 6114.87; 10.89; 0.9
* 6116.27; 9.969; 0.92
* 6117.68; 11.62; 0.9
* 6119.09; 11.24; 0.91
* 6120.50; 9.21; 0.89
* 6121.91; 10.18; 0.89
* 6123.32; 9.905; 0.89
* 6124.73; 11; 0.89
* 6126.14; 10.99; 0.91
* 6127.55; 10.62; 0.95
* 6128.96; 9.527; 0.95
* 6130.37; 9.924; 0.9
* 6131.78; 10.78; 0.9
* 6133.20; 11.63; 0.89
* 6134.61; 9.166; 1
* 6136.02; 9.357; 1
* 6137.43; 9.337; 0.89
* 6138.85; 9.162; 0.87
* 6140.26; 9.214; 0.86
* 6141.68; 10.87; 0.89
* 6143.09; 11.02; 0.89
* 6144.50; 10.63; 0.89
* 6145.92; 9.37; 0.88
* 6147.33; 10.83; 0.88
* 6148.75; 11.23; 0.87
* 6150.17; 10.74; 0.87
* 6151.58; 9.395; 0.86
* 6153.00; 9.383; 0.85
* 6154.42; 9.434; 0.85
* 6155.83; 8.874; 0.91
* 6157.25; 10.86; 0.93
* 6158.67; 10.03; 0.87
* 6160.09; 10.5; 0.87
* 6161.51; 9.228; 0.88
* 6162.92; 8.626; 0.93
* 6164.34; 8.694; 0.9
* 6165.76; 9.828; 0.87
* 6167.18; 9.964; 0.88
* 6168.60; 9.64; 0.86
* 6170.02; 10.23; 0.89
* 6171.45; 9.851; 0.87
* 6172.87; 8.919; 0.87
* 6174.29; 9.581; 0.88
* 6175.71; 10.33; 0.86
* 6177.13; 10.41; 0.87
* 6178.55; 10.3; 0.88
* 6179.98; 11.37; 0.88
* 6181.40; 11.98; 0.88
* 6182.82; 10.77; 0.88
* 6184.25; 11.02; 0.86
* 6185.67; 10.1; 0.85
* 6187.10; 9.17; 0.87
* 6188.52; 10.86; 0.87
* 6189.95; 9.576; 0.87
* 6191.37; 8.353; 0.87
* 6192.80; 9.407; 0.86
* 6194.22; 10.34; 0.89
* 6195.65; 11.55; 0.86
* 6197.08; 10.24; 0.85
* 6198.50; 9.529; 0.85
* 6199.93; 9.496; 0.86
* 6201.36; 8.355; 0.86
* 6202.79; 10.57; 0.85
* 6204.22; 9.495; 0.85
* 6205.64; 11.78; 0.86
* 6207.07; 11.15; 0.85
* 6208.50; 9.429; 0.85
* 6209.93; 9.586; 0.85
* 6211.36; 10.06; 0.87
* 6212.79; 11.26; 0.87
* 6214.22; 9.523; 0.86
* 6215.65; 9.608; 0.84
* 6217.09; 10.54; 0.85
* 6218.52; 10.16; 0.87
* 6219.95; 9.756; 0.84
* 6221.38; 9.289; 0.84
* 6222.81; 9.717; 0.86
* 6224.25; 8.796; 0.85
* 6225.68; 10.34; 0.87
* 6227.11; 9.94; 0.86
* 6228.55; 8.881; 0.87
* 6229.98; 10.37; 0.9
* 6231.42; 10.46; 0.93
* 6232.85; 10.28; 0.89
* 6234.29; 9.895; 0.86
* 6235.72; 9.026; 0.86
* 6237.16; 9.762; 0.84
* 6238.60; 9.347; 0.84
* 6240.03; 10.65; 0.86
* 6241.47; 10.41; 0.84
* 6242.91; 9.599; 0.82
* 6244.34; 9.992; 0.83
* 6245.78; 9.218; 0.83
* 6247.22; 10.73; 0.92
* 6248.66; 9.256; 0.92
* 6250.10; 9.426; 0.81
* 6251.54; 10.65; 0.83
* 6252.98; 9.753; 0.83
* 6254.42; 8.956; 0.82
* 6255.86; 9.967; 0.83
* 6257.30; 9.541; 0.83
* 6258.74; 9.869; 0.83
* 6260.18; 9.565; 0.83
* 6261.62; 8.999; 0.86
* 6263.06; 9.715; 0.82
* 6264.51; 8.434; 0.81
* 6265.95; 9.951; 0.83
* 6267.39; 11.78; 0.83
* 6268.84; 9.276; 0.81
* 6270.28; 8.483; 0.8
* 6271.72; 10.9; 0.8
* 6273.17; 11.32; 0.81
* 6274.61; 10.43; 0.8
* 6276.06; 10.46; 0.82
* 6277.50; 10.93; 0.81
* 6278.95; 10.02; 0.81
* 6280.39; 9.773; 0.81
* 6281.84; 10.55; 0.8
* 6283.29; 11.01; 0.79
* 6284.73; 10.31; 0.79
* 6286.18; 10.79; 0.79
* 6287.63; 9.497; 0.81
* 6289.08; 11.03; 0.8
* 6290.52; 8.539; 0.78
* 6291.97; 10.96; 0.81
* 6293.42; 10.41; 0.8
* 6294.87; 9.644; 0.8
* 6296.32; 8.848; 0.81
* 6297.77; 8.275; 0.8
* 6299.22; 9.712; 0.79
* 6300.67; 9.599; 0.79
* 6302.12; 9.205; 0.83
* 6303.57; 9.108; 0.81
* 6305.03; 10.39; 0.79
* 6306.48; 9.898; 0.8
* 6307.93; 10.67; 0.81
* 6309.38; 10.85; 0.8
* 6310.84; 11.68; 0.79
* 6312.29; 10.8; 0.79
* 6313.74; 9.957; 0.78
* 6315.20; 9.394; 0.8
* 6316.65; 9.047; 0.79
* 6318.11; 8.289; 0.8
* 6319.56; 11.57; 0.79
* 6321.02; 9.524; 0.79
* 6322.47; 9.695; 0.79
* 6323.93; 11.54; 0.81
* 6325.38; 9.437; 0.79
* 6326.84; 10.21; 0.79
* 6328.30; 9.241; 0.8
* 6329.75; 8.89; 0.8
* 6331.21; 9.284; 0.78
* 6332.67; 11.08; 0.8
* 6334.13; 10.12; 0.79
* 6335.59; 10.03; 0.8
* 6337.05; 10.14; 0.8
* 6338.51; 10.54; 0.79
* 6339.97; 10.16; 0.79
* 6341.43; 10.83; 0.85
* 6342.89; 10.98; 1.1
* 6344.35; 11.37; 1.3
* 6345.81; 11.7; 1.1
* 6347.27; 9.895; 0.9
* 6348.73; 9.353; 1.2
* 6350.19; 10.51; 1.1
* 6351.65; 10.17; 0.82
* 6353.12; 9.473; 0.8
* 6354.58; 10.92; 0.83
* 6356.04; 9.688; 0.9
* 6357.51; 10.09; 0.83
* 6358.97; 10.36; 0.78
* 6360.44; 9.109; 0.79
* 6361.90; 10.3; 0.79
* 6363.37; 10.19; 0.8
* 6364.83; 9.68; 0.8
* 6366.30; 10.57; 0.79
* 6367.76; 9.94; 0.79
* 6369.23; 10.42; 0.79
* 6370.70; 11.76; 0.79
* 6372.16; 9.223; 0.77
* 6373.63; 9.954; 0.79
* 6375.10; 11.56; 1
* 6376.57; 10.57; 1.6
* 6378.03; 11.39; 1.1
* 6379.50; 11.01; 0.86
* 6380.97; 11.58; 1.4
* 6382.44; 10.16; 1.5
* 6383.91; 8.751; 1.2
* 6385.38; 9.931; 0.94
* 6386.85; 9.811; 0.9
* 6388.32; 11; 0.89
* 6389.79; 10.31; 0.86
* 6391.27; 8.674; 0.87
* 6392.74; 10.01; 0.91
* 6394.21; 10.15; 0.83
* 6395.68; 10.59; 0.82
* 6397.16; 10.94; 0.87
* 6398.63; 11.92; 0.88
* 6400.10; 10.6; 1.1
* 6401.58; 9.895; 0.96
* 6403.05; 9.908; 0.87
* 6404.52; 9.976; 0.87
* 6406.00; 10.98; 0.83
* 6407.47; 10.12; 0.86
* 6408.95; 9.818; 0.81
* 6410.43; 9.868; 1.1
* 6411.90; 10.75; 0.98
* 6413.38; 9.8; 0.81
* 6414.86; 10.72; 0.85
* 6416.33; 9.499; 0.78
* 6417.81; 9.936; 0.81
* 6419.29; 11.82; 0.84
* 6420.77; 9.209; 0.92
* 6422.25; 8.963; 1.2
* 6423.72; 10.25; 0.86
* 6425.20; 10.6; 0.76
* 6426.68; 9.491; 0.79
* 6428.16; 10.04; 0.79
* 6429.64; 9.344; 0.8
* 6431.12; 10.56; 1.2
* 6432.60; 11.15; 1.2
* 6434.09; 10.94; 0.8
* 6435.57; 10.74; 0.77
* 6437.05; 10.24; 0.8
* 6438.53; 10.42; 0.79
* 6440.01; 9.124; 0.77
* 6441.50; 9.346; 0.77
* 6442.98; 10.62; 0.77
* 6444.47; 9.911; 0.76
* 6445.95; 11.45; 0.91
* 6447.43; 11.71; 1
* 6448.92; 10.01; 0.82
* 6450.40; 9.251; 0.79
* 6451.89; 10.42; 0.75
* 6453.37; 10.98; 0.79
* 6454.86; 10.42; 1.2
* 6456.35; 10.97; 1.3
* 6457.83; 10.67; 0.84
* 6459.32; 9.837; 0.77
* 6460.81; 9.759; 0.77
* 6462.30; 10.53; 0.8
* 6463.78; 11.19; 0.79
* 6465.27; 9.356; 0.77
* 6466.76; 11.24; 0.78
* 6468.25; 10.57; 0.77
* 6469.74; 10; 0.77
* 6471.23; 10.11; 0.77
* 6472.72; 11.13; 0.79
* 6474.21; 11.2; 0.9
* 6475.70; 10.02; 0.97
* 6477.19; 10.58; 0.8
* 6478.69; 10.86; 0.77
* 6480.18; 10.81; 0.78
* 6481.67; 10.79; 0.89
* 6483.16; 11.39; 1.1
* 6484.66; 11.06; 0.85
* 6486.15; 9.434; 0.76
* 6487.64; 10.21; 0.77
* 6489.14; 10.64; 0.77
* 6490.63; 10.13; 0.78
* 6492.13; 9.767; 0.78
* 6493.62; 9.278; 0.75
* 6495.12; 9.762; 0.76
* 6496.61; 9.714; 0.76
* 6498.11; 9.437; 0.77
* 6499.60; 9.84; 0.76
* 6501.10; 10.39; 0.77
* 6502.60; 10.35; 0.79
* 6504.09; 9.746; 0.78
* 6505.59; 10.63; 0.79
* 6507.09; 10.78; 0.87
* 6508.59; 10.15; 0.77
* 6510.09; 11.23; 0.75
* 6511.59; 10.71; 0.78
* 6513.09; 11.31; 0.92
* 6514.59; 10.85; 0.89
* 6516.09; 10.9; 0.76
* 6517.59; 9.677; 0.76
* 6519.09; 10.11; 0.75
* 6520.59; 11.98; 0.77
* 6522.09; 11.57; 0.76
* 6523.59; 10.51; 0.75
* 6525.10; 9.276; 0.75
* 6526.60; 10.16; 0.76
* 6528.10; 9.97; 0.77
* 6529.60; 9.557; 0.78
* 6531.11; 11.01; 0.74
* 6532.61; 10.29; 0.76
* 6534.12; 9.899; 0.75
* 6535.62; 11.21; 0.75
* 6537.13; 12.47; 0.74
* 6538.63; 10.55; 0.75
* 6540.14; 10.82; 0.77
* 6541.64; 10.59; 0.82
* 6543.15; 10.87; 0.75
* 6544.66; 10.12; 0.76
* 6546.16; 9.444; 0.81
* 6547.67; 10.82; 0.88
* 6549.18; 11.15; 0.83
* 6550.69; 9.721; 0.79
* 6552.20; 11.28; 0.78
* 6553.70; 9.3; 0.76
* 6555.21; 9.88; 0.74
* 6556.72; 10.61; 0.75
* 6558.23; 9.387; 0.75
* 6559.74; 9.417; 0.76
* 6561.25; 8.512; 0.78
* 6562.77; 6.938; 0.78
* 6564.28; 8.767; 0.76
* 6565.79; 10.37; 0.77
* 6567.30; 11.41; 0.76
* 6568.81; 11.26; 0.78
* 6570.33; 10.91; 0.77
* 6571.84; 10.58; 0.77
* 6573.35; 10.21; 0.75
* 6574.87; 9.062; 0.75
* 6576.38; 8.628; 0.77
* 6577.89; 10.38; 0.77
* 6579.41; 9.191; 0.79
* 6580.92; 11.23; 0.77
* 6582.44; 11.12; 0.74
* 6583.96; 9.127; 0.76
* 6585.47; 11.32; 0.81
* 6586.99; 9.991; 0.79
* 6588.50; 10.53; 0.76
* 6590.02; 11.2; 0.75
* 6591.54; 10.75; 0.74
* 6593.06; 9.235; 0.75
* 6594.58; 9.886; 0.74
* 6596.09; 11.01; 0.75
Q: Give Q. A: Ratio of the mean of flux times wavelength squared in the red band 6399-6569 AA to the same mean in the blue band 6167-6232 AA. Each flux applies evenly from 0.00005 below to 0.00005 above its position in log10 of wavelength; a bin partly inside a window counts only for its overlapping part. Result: 1.12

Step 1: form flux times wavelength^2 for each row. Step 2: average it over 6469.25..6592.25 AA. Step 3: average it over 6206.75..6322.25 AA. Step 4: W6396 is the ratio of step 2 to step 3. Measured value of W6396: 1.13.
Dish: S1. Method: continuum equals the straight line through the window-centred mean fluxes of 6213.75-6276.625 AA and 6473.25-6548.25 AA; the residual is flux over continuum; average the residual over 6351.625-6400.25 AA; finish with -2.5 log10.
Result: -0.018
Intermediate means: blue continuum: 9.84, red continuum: 10.5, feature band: 10.3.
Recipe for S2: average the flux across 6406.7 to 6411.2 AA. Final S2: 9.96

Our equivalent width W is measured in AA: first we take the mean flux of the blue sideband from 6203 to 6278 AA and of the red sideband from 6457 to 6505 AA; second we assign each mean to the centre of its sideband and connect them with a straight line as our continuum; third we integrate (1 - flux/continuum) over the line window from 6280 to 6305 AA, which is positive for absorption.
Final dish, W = 0.4 AA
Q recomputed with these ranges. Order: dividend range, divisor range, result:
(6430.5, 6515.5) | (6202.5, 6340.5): 1.11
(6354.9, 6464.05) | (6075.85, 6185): 1.07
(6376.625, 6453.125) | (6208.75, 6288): 1.09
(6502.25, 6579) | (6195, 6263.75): 1.15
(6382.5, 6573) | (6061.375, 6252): 1.11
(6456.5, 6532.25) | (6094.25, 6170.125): 1.13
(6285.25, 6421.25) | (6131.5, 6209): 1.08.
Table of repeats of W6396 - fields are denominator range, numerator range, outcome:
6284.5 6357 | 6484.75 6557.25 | 1.10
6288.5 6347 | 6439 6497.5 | 1.08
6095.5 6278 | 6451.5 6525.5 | 1.14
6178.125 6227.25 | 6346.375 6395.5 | 1.07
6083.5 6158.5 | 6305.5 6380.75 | 1.04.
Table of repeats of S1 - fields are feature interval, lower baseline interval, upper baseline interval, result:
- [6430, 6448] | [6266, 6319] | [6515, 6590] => -0.03 mag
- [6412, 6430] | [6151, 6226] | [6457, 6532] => 0.03 mag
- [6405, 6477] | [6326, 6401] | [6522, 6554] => 0.01 mag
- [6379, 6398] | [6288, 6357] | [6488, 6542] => 0.00 mag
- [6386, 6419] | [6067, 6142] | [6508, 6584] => 0.02 mag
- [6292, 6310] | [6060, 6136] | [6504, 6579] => 0.09 mag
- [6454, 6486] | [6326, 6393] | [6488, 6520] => -0.03 mag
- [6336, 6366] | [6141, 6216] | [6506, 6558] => 0.00 mag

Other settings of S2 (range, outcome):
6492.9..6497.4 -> 9.58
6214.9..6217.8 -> 10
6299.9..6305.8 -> 9.57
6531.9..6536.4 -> 10.5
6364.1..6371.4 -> 10.5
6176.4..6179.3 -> 10.4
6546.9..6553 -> 10.7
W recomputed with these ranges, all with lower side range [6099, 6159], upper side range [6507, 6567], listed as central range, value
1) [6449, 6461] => 0.0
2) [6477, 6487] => -0.4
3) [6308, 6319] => 0.3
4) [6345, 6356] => 0.1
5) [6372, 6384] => -0.3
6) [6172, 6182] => 0.0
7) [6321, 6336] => 0.6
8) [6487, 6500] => 0.6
